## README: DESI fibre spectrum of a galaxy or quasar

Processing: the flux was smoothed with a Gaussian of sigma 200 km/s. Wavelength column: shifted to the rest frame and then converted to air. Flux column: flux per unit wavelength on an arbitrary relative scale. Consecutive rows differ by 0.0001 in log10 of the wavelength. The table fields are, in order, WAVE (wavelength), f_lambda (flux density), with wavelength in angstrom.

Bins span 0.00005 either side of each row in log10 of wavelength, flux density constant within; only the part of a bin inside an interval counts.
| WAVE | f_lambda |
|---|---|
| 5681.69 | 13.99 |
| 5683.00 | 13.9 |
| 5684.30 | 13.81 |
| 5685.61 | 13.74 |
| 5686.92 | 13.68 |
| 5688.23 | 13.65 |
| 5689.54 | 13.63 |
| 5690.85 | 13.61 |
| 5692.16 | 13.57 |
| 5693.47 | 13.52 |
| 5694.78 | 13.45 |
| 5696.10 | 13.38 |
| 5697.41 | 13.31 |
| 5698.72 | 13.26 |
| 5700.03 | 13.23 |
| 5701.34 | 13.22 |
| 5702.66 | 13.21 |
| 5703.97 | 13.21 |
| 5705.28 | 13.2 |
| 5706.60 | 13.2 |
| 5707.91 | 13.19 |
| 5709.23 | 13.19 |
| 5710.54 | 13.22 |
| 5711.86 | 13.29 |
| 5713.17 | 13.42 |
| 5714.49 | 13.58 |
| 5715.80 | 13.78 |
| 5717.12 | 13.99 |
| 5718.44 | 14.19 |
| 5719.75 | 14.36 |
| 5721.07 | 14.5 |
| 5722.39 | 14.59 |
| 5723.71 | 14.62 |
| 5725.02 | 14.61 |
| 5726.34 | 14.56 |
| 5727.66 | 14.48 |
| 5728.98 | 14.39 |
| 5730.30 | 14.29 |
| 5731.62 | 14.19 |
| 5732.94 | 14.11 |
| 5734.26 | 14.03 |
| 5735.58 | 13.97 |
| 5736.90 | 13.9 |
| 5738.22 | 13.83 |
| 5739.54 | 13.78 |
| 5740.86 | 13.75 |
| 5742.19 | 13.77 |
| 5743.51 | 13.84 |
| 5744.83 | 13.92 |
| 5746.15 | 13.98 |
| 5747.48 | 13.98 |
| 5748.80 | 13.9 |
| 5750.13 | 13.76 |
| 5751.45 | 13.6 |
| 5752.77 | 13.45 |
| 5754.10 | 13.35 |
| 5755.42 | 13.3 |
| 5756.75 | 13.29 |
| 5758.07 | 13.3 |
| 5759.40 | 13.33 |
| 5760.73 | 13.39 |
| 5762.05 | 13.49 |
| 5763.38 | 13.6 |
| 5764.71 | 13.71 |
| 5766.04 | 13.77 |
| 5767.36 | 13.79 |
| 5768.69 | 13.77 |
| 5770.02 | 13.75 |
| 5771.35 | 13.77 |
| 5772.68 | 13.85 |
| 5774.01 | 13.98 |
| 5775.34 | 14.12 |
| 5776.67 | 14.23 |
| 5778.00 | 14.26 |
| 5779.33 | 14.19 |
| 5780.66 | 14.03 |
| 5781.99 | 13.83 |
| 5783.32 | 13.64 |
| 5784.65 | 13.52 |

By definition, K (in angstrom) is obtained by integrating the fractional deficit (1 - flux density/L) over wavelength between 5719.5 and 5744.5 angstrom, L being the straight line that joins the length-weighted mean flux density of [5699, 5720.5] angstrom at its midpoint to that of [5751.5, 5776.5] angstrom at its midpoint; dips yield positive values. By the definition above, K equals -1.2 angstrom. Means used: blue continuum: 13.5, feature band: 14.2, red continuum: 13.6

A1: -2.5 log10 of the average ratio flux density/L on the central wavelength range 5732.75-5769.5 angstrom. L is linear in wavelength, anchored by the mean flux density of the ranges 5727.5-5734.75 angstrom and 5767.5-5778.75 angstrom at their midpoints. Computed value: 0.03 mag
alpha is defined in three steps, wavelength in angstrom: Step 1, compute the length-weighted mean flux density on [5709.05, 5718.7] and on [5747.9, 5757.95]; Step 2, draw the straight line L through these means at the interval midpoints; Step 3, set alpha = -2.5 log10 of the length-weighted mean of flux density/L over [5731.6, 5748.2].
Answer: -0.030 mag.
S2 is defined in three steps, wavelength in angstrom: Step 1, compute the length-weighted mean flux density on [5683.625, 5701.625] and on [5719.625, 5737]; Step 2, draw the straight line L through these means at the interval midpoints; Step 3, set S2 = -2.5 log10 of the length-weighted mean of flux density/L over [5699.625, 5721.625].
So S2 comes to 0.03 mag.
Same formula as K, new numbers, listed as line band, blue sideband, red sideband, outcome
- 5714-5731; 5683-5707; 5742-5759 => -1.0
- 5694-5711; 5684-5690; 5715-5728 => 0.9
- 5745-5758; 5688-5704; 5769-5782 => 0.2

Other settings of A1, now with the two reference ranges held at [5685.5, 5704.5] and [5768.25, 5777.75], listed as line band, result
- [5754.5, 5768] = 0.029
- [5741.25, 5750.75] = -0.008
